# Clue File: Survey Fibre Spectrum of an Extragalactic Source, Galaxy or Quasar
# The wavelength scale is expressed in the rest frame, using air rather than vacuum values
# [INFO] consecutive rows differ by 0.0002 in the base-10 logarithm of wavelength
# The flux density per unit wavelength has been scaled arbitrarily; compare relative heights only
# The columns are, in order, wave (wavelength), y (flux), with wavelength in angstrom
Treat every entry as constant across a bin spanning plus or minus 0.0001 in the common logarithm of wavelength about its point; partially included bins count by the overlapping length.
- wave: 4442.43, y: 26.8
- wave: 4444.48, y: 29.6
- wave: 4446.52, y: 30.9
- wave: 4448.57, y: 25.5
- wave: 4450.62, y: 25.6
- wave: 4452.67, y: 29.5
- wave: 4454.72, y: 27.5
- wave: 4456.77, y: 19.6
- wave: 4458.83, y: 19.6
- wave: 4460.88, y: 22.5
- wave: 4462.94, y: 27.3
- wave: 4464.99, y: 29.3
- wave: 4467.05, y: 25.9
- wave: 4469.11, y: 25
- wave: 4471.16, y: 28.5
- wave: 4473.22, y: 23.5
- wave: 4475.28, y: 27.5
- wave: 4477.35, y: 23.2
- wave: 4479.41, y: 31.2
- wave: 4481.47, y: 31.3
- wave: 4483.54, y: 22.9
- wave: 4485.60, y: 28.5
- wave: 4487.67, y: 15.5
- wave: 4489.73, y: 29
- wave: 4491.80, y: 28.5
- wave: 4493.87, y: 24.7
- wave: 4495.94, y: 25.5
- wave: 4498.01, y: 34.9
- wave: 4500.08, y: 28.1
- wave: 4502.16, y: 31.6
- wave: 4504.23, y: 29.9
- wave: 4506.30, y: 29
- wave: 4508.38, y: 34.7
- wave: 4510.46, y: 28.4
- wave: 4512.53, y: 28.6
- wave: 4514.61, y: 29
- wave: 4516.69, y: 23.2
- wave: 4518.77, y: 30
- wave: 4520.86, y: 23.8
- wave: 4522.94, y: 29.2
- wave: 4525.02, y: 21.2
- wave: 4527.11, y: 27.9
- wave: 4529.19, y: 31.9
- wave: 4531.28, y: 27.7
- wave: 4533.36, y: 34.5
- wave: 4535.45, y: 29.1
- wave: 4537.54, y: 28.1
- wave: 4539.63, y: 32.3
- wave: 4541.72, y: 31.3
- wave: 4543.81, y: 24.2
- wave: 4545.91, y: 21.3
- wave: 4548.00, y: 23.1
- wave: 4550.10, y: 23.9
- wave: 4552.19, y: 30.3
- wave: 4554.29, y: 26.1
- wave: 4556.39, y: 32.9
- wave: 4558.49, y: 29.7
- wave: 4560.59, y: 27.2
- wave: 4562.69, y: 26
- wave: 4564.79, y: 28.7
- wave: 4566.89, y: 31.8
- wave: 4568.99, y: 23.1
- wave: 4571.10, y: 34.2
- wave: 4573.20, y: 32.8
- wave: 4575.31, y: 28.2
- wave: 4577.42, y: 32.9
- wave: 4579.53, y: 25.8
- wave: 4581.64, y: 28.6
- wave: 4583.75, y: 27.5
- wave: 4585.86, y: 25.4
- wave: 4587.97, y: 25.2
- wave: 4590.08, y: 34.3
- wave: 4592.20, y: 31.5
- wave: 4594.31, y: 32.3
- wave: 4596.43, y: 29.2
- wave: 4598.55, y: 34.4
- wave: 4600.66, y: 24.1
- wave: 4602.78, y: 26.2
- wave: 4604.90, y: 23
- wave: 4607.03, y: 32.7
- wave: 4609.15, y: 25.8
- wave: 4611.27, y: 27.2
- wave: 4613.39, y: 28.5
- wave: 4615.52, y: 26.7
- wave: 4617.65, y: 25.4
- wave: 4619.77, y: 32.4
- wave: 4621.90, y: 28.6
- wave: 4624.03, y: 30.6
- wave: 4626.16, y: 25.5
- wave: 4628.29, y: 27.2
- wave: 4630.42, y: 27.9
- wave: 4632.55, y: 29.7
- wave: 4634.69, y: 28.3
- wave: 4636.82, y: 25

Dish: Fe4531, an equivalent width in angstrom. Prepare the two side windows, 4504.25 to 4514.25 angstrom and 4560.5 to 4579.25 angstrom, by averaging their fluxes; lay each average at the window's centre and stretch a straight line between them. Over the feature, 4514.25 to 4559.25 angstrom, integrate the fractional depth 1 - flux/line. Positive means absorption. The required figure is 3.08 angstrom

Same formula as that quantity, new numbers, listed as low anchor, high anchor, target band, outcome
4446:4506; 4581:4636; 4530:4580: -1.7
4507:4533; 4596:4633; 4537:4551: 0.9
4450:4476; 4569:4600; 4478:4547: -2.1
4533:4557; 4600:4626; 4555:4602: -2.7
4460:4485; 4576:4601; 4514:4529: 0.6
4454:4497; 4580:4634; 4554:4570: -0.5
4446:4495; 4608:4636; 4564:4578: -1.5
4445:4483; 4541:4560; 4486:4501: -0.1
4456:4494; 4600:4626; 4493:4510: -2.6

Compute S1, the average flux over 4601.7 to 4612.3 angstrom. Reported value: 27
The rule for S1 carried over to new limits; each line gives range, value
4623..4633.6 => 28.2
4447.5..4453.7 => 26.9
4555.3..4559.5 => 31.2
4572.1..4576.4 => 30.6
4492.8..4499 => 28.3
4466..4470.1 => 25.4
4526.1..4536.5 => 30.2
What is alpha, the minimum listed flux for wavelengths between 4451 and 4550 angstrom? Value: 15.5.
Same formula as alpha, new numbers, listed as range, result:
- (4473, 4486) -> 22.9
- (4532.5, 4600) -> 21.3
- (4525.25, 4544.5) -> 24.2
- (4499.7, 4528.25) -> 21.2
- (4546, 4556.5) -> 23.1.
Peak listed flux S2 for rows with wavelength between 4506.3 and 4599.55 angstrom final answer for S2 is 34.7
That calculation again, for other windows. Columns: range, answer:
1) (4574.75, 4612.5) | 34.4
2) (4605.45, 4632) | 32.7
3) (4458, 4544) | 34.9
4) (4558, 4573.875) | 34.2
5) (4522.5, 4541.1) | 34.5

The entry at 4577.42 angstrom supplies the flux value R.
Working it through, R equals 32.9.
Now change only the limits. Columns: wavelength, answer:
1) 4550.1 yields 23.9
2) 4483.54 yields 22.9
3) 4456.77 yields 19.6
